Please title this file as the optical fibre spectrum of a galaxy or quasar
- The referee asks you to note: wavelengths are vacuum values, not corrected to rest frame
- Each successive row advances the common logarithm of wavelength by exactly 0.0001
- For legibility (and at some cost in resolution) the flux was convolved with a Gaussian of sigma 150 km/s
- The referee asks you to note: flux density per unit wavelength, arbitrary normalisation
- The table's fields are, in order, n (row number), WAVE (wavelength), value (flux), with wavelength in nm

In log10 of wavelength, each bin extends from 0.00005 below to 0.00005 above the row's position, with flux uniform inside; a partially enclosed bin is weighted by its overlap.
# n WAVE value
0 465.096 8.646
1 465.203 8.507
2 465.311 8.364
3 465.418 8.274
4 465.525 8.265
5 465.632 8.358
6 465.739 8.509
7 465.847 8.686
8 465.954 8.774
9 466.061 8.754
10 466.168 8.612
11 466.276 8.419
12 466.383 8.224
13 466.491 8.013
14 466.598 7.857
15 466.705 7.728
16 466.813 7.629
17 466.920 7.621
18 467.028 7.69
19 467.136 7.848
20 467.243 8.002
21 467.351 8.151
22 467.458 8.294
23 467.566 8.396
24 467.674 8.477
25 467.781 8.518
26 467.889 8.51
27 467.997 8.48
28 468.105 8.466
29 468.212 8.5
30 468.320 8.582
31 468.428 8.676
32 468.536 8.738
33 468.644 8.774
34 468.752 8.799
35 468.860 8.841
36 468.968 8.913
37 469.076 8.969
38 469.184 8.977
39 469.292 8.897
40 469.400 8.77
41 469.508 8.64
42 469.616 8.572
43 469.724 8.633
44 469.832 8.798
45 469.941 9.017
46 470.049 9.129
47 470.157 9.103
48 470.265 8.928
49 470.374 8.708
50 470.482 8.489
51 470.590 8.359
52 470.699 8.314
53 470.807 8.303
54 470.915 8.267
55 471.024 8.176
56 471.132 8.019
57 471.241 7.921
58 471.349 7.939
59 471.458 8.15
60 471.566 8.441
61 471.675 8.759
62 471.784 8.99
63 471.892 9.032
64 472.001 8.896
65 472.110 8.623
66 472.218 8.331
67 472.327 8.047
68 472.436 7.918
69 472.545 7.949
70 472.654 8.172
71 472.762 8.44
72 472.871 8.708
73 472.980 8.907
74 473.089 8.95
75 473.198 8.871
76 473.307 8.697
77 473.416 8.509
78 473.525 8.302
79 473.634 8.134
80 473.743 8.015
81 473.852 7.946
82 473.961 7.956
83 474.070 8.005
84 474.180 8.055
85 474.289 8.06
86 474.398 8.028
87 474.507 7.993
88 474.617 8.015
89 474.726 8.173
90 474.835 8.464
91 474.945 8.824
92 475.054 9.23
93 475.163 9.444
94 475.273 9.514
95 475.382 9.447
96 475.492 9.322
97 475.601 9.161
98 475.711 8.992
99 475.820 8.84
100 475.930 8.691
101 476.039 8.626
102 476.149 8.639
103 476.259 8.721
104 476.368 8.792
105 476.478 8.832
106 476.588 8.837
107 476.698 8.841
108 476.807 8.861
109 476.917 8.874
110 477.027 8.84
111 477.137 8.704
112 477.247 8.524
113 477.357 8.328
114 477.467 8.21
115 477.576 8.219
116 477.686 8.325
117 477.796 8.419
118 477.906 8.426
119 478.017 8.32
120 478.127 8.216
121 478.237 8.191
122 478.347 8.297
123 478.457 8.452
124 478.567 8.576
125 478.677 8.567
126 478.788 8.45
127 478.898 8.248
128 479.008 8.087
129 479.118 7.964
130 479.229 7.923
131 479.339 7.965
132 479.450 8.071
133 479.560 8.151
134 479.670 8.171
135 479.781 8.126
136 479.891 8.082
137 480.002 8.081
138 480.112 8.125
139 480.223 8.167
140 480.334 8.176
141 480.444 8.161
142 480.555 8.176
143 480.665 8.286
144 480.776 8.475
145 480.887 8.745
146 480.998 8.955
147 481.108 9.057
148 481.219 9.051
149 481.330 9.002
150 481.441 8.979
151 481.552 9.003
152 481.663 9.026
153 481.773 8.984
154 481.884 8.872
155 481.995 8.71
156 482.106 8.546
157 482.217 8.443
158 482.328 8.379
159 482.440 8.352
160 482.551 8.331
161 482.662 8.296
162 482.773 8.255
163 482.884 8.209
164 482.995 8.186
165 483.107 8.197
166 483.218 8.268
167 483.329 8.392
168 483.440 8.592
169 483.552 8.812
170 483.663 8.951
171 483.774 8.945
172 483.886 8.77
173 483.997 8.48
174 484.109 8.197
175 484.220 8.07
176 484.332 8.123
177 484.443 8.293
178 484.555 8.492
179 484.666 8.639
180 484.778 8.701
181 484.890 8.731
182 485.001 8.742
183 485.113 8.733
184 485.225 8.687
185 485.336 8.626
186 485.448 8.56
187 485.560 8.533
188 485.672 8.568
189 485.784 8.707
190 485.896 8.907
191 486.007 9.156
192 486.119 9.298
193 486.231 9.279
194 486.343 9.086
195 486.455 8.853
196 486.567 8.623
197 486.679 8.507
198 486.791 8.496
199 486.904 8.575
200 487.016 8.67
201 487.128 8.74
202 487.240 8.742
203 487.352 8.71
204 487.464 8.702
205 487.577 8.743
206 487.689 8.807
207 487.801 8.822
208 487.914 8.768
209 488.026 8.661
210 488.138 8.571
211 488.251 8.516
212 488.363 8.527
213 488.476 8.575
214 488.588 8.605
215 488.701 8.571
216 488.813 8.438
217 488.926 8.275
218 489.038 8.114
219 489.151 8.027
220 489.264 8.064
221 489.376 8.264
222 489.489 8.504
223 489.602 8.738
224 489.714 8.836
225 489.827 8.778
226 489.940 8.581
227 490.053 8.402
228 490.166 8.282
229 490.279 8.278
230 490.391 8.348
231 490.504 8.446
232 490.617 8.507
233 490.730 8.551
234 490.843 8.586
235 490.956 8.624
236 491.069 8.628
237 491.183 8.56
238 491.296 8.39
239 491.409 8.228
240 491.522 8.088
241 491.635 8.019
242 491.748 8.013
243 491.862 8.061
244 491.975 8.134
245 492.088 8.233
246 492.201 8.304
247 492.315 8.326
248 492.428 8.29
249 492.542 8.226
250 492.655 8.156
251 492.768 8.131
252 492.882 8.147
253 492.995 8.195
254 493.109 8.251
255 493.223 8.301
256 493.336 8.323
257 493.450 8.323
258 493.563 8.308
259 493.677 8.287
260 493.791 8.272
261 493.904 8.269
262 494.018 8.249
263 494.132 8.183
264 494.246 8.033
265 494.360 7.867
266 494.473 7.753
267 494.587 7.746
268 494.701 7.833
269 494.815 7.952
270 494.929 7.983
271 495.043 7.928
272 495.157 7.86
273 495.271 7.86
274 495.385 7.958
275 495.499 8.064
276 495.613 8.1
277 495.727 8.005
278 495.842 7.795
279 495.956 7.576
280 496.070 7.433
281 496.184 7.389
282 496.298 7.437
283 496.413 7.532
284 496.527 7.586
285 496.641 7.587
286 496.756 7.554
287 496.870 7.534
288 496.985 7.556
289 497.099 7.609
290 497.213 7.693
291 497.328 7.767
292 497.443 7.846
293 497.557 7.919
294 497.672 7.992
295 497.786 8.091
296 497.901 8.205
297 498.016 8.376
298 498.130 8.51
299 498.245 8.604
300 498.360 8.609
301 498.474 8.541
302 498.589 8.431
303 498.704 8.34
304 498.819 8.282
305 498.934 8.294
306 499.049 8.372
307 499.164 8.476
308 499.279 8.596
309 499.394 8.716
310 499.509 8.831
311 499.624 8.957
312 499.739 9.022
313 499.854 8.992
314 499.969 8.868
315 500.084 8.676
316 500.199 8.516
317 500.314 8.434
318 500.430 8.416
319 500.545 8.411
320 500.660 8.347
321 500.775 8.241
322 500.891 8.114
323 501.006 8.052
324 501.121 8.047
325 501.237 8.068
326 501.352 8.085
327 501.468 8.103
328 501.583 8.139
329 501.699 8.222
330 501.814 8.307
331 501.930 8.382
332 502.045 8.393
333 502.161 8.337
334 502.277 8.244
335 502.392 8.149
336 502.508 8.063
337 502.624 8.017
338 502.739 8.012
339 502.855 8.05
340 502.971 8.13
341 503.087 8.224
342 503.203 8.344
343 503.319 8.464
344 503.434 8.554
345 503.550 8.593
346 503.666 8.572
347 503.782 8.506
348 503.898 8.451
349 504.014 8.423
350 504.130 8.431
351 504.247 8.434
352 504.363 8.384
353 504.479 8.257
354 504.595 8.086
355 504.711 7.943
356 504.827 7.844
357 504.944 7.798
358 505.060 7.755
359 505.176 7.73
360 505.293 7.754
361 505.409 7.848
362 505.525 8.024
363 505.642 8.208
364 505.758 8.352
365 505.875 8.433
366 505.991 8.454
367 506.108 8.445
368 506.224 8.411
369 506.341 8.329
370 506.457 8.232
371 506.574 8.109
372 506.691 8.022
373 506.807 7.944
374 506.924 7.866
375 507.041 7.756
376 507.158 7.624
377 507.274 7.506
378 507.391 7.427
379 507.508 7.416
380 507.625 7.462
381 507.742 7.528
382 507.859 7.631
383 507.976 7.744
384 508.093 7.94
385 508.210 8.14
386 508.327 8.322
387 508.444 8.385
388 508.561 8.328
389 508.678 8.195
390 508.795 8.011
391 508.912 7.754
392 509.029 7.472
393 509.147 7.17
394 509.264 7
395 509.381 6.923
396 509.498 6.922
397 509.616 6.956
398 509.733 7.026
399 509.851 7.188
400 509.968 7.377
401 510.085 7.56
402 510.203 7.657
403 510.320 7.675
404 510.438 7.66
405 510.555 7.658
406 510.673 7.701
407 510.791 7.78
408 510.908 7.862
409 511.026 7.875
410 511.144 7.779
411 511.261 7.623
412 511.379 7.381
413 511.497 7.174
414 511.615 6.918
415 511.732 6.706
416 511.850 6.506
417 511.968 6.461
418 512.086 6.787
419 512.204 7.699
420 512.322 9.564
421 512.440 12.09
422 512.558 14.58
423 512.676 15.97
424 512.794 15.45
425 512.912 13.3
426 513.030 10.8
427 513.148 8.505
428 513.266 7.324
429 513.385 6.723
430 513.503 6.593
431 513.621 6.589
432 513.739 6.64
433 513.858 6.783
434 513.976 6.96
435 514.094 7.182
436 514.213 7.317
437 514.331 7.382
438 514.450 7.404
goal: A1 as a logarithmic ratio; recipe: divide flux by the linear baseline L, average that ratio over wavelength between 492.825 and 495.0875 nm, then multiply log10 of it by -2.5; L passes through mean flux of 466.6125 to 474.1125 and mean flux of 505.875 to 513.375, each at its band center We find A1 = 0.03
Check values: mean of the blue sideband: 8.45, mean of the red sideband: 8.23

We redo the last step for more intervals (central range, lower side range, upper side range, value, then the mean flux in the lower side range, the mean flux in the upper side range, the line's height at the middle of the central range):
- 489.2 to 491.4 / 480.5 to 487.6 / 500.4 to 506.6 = 0.003 mag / 8.64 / 8.22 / 8.51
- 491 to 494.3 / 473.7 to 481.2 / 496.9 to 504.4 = 0.017 mag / 8.47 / 8.32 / 8.37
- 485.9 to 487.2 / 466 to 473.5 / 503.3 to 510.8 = -0.081 mag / 8.48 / 7.9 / 8.22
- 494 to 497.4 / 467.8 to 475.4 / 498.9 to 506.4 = 0.079 mag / 8.54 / 8.31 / 8.36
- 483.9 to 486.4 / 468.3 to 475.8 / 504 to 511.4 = -0.047 mag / 8.58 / 7.82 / 8.3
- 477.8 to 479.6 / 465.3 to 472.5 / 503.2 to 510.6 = 0.009 mag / 8.46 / 7.91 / 8.32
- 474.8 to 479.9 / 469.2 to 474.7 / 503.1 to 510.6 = -0.028 mag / 8.44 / 7.91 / 8.36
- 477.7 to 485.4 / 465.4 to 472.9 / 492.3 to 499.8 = -0.021 mag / 8.45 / 8.09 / 8.29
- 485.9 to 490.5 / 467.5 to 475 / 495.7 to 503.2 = -0.041 mag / 8.49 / 8.17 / 8.3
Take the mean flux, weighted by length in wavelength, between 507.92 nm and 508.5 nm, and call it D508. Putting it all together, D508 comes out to 8.11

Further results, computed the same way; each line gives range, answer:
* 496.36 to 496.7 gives 7.57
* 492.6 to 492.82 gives 8.16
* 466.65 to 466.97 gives 7.67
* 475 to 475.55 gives 9.39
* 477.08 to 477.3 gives 8.61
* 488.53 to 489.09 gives 8.41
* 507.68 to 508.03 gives 7.63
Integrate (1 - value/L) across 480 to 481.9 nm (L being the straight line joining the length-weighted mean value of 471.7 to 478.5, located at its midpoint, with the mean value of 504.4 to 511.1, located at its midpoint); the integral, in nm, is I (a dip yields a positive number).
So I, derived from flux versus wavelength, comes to -0.050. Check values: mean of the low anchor 8.55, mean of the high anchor 7.8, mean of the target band 8.64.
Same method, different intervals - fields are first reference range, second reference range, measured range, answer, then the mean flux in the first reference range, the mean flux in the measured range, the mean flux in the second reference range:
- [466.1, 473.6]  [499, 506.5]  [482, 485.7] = -0.04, 8.47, 8.49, 8.31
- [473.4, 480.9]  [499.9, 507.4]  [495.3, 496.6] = 0.09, 8.44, 7.72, 8.2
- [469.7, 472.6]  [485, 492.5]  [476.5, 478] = -0.01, 8.49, 8.57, 8.54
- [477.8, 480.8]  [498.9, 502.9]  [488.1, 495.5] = 0.03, 8.22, 8.27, 8.37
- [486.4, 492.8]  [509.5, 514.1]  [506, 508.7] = 0.12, 8.46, 7.95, 8.31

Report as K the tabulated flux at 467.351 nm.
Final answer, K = 8.151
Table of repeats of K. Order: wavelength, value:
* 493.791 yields 8.272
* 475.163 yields 9.444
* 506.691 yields 8.022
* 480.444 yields 8.161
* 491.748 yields 8.013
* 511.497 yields 7.174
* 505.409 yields 7.848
